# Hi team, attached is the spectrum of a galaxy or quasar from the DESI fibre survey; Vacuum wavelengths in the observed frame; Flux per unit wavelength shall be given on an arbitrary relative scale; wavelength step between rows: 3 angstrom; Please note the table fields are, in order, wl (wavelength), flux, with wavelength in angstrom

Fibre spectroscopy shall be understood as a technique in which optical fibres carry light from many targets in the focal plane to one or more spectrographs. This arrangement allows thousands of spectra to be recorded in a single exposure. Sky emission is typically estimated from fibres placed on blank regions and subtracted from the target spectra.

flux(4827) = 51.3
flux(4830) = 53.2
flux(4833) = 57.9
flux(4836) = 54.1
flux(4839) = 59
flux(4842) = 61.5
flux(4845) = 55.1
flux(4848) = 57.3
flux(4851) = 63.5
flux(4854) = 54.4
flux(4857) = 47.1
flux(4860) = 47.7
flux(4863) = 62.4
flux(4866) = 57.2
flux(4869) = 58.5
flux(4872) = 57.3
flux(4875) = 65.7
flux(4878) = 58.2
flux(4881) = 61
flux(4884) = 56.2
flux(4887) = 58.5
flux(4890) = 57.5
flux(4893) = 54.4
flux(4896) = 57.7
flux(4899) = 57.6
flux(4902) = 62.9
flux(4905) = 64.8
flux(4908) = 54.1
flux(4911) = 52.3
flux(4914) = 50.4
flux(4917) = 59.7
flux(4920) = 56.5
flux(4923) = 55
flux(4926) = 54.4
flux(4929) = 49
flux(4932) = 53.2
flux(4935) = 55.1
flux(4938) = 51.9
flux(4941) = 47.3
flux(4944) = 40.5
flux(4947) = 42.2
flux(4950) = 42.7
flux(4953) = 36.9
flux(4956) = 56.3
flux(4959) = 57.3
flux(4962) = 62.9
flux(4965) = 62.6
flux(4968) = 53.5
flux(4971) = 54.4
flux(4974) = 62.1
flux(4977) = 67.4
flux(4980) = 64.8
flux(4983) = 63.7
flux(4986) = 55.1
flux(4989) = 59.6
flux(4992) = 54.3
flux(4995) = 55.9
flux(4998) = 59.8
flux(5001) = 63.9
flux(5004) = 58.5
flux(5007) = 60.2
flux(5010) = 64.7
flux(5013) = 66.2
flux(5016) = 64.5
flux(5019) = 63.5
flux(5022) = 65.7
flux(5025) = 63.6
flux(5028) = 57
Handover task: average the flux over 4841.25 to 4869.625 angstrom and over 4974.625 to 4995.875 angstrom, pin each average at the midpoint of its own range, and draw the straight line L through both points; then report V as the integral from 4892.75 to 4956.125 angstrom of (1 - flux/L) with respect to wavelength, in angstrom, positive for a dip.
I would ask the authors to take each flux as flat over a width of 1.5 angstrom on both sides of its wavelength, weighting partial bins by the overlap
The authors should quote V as 6.5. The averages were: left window 56.3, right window 60.3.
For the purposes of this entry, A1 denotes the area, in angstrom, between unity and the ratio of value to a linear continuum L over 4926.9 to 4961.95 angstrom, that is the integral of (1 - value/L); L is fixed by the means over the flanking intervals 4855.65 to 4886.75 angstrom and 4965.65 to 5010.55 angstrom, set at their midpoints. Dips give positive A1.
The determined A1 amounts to 5.8 angstrom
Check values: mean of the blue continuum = 57.2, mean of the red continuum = 59.8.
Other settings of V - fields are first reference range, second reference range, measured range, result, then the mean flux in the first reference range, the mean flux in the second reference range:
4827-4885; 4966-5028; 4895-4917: 0.4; 57.1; 61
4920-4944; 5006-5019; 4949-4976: 0.8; 51.8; 64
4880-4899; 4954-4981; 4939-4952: 3.5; 57.5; 59.6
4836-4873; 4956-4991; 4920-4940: 1.9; 56.6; 60.1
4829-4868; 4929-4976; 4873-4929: -3.4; 56.3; 52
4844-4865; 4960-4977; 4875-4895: -0.6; 55.4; 59.8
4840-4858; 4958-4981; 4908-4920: 0.9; 56.8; 60.6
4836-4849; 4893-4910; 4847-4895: 0.8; 57.8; 58.8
